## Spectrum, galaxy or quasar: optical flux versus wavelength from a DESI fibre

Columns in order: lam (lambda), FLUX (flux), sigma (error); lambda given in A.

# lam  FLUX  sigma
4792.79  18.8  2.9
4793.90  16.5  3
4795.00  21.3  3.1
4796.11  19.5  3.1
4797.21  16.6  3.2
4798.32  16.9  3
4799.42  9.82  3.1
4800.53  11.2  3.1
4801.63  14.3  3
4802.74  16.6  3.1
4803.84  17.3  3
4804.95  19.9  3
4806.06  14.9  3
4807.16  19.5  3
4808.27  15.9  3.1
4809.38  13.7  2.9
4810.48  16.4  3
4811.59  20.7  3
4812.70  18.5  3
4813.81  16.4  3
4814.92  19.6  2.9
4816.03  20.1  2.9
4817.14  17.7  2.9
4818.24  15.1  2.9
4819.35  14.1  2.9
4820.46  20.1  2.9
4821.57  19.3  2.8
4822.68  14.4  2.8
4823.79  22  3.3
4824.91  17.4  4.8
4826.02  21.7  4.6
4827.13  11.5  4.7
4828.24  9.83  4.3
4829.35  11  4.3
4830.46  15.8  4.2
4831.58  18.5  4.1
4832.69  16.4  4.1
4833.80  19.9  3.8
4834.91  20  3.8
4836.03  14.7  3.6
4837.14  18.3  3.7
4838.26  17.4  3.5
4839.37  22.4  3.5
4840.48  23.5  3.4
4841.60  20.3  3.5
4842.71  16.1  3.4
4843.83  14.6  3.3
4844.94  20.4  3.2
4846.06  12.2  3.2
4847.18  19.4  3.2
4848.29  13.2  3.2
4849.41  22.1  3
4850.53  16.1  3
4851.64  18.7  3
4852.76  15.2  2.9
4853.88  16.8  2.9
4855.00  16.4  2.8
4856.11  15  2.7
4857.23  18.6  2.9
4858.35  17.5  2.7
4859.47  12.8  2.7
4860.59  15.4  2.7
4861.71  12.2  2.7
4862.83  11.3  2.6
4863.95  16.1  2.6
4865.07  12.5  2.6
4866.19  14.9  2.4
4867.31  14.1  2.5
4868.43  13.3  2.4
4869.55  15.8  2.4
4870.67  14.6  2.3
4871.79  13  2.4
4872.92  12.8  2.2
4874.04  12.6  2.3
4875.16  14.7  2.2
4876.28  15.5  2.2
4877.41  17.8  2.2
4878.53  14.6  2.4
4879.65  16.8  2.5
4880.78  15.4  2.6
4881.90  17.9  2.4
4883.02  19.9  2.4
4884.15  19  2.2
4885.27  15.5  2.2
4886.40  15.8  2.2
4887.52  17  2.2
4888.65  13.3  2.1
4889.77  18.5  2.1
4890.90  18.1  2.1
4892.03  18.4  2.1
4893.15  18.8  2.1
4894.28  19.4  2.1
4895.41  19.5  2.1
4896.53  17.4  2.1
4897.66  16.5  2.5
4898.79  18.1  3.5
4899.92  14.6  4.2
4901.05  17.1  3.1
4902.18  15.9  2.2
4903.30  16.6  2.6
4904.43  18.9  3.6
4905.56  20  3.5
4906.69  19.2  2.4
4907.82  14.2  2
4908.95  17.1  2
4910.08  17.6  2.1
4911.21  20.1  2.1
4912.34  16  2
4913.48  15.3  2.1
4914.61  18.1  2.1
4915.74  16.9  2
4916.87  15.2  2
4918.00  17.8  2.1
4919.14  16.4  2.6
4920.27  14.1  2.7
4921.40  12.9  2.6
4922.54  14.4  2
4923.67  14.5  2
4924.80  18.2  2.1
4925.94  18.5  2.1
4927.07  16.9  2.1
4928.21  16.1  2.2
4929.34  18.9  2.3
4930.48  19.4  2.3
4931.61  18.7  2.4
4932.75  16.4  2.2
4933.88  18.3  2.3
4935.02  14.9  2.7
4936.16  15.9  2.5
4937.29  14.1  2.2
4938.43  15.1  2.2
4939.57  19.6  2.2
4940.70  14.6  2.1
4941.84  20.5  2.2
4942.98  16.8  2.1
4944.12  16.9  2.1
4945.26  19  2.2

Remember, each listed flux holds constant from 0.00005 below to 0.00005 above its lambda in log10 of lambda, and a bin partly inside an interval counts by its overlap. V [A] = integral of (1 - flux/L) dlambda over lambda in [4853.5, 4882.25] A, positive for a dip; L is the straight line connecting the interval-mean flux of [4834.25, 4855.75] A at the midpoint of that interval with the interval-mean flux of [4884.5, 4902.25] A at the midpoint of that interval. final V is 4.24 A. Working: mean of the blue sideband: 17.8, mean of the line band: 14.9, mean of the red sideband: 17.2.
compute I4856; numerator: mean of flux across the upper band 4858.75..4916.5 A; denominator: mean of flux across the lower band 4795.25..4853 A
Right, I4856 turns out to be 0.95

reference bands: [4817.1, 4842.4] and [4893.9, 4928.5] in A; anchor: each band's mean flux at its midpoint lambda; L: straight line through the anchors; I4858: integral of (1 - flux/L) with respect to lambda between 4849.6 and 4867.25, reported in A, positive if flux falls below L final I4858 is 1.88 A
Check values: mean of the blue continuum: 17.4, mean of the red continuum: 16.9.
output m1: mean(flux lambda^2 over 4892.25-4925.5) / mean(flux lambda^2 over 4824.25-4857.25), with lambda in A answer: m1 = 1.0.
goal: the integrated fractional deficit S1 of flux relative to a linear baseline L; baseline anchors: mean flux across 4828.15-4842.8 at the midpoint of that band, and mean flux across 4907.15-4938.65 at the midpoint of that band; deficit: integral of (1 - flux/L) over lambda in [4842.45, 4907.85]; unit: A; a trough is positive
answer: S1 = 3.5 A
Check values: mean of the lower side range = 17.7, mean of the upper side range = 16.5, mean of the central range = 16.3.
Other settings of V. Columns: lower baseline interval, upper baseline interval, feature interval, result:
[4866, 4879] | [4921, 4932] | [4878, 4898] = -2.87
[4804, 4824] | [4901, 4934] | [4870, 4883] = 1.47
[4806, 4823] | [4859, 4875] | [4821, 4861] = -4.10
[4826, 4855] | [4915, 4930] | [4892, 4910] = -1.22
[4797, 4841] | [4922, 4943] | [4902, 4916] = -0.39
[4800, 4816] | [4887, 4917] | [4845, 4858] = 0.19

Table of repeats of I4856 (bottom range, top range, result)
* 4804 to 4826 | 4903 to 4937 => 0.95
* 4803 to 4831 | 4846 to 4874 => 0.90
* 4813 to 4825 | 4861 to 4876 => 0.77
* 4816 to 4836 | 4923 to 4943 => 1.02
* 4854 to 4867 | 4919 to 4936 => 1.12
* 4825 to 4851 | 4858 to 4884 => 0.87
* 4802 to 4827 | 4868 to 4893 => 0.91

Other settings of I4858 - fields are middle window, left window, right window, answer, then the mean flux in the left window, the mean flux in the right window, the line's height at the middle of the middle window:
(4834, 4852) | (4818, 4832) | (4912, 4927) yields -2.2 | 16.2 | 16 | 16.2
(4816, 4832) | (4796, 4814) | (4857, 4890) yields -0.4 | 16.3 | 15.2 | 16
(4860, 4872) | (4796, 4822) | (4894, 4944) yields 2.1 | 16.8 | 17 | 16.9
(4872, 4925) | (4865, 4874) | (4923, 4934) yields -3.5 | 13.9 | 17.5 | 15.7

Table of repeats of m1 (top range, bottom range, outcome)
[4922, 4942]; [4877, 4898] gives 0.99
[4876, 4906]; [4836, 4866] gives 1.06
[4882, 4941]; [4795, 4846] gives 1.03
